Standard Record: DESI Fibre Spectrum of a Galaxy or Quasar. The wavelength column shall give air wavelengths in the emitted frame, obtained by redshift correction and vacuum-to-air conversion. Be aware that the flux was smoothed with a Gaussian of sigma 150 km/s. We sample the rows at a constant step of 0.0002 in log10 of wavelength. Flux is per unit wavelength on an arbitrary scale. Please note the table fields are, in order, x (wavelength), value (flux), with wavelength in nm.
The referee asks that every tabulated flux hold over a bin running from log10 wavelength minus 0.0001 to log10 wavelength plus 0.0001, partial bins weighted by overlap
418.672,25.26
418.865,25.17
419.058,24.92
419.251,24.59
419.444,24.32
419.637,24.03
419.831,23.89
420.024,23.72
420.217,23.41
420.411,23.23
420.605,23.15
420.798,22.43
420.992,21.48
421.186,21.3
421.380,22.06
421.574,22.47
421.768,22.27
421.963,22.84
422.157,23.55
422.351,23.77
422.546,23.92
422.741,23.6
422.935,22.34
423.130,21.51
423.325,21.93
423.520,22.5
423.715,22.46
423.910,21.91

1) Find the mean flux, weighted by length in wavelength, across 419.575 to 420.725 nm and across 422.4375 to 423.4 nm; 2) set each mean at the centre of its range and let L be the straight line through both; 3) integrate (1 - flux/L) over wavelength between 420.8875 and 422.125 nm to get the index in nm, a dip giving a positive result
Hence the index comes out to 0.05 nm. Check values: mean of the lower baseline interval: 23.5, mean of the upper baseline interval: 22.7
